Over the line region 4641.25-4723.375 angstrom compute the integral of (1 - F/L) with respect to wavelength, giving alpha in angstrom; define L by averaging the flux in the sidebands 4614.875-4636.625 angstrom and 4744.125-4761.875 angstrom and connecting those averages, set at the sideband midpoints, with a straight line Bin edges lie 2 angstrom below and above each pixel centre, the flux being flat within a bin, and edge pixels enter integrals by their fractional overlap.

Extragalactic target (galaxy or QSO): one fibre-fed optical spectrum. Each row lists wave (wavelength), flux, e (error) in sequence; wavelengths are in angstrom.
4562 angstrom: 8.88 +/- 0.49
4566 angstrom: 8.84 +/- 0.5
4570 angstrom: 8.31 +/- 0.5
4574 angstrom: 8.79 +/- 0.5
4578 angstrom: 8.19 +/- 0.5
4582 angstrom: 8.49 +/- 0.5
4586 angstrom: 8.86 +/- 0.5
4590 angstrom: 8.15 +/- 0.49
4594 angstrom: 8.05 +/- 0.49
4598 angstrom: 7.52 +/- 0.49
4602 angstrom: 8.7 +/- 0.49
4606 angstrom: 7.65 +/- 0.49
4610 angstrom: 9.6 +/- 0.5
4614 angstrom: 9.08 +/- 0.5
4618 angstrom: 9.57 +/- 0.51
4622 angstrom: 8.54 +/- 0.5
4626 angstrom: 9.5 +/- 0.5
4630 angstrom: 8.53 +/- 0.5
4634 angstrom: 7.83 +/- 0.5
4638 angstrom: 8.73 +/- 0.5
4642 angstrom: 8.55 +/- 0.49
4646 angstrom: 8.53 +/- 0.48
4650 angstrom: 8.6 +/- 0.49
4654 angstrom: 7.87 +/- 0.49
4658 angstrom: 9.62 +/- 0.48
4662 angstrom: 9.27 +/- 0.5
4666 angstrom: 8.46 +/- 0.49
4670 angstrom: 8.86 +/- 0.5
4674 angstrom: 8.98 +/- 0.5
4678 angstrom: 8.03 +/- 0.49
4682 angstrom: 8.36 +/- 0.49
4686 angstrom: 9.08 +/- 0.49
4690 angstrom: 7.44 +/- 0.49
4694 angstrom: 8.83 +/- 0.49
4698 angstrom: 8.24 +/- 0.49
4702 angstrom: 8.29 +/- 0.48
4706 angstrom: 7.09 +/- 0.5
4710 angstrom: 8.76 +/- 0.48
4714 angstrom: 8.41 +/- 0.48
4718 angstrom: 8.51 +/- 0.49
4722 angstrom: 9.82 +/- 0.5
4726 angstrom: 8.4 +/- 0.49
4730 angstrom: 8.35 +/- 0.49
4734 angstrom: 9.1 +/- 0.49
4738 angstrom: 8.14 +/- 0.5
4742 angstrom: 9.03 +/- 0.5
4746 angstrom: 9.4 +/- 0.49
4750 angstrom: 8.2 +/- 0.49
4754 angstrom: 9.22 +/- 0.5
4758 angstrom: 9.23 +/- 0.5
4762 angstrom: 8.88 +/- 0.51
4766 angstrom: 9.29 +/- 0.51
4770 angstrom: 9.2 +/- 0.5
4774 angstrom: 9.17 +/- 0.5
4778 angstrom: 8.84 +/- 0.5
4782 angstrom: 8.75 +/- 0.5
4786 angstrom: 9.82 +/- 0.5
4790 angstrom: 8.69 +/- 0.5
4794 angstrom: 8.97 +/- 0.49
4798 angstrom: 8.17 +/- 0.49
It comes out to 3.2 angstrom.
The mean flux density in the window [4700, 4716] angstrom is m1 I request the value 8.14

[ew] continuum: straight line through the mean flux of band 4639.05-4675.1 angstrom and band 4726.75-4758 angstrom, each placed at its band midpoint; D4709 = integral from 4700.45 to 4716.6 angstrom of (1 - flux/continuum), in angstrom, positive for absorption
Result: 1.2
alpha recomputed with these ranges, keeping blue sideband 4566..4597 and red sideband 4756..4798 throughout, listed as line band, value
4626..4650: 0.1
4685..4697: 0.5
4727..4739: 0.5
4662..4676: -0.2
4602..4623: -0.9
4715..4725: -0.2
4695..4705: 0.7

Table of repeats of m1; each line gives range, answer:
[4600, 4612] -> 8.65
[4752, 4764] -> 9.11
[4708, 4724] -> 8.88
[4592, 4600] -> 7.79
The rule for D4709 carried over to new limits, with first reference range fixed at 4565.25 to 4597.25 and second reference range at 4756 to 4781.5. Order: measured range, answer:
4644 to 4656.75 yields 0.36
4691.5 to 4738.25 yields 2.06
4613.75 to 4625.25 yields -0.76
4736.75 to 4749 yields 0.19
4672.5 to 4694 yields 0.90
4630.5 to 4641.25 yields 0.32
